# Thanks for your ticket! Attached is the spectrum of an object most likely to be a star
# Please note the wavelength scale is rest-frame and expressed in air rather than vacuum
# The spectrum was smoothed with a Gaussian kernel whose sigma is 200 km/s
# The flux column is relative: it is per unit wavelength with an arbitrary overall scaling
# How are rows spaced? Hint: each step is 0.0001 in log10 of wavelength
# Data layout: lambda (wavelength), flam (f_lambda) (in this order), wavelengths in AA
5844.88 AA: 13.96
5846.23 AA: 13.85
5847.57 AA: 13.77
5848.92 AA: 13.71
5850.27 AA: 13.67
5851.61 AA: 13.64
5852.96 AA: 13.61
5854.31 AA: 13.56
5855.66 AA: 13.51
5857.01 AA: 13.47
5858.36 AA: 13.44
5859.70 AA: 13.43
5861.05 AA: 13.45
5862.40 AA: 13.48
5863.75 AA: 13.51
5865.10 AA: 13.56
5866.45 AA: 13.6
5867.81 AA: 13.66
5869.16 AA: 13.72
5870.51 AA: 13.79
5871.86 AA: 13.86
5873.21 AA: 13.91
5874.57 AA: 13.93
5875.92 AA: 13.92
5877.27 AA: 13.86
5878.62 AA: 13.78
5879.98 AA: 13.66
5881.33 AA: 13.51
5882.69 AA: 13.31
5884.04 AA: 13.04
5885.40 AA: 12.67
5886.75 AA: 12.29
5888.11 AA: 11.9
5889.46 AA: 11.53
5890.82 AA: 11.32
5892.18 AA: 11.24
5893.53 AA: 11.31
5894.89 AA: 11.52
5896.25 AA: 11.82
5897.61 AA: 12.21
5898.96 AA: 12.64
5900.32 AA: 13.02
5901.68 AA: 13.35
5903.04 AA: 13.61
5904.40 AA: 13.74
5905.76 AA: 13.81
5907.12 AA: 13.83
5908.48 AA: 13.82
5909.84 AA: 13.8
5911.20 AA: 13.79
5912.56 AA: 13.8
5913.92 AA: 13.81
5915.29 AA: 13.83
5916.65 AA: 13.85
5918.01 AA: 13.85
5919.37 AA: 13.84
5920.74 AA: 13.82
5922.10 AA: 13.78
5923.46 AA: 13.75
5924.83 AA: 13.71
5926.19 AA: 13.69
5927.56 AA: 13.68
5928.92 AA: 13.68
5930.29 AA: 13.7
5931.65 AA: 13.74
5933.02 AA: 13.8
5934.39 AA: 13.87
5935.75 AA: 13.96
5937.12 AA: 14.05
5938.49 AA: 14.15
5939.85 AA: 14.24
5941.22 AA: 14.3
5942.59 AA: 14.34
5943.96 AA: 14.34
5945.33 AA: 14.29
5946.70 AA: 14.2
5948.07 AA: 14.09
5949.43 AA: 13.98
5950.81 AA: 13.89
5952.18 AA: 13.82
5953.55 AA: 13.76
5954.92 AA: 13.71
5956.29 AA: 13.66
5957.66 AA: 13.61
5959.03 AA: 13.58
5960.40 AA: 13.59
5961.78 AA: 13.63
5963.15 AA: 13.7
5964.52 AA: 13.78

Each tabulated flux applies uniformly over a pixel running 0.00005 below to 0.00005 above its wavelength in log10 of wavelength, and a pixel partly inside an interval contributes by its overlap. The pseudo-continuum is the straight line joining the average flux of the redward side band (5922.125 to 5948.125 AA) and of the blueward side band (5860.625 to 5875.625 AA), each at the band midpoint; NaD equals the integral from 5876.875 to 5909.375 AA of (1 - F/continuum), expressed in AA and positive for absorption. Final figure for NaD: 2.4 AA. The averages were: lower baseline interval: 13.7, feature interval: 12.8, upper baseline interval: 14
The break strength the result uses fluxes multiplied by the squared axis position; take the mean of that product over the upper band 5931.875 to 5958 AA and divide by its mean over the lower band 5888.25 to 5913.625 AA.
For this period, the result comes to 1.1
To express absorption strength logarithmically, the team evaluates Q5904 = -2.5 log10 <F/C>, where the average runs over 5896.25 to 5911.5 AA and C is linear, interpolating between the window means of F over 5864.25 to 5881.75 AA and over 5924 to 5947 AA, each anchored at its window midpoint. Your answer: 0.041 mag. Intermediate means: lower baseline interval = 13.8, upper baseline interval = 14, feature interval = 13.3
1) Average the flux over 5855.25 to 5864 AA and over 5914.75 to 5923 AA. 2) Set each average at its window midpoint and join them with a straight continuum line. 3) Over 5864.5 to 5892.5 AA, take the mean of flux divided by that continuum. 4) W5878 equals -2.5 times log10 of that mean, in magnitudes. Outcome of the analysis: 0.034 mag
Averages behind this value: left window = 13.5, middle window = 13.2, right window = 13.8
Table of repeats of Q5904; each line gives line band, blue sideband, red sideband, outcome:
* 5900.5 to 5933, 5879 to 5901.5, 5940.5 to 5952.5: -0.04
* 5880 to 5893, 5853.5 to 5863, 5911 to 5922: 0.11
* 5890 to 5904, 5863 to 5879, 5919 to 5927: 0.13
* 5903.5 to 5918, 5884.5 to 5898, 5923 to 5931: -0.08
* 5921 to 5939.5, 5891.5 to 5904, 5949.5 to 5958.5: -0.05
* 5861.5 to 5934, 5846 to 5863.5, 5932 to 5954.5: 0.04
